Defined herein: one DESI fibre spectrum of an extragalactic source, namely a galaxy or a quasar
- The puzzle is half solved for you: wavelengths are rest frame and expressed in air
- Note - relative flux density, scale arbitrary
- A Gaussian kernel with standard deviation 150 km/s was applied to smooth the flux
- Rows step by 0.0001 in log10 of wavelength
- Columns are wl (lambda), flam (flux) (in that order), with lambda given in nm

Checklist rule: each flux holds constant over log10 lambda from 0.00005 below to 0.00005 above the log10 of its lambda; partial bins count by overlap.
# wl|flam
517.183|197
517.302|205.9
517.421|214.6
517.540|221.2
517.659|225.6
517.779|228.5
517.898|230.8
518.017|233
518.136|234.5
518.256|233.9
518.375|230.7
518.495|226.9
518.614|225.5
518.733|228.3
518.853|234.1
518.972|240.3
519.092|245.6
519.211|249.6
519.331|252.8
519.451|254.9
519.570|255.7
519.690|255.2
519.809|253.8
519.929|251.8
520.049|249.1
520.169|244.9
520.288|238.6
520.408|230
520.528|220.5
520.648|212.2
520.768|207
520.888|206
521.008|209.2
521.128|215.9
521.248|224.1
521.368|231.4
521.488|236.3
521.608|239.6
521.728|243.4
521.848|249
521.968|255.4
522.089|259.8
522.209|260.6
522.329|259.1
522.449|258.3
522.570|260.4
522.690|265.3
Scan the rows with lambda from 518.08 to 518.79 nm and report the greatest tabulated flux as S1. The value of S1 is 234.5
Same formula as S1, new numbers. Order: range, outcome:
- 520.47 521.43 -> 231.4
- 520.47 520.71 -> 220.5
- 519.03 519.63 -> 255.7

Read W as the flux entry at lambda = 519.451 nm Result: 254.9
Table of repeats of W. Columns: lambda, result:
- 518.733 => 228.3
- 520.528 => 220.5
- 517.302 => 205.9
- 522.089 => 259.8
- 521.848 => 249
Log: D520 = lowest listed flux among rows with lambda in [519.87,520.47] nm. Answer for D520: 230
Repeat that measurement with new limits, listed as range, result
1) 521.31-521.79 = 231.4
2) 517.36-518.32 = 214.6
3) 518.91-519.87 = 240.3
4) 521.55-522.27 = 239.6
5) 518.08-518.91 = 225.5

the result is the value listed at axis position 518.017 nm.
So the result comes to 233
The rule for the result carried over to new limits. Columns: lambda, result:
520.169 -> 244.9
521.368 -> 231.4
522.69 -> 265.3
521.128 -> 215.9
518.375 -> 230.7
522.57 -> 260.4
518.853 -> 234.1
